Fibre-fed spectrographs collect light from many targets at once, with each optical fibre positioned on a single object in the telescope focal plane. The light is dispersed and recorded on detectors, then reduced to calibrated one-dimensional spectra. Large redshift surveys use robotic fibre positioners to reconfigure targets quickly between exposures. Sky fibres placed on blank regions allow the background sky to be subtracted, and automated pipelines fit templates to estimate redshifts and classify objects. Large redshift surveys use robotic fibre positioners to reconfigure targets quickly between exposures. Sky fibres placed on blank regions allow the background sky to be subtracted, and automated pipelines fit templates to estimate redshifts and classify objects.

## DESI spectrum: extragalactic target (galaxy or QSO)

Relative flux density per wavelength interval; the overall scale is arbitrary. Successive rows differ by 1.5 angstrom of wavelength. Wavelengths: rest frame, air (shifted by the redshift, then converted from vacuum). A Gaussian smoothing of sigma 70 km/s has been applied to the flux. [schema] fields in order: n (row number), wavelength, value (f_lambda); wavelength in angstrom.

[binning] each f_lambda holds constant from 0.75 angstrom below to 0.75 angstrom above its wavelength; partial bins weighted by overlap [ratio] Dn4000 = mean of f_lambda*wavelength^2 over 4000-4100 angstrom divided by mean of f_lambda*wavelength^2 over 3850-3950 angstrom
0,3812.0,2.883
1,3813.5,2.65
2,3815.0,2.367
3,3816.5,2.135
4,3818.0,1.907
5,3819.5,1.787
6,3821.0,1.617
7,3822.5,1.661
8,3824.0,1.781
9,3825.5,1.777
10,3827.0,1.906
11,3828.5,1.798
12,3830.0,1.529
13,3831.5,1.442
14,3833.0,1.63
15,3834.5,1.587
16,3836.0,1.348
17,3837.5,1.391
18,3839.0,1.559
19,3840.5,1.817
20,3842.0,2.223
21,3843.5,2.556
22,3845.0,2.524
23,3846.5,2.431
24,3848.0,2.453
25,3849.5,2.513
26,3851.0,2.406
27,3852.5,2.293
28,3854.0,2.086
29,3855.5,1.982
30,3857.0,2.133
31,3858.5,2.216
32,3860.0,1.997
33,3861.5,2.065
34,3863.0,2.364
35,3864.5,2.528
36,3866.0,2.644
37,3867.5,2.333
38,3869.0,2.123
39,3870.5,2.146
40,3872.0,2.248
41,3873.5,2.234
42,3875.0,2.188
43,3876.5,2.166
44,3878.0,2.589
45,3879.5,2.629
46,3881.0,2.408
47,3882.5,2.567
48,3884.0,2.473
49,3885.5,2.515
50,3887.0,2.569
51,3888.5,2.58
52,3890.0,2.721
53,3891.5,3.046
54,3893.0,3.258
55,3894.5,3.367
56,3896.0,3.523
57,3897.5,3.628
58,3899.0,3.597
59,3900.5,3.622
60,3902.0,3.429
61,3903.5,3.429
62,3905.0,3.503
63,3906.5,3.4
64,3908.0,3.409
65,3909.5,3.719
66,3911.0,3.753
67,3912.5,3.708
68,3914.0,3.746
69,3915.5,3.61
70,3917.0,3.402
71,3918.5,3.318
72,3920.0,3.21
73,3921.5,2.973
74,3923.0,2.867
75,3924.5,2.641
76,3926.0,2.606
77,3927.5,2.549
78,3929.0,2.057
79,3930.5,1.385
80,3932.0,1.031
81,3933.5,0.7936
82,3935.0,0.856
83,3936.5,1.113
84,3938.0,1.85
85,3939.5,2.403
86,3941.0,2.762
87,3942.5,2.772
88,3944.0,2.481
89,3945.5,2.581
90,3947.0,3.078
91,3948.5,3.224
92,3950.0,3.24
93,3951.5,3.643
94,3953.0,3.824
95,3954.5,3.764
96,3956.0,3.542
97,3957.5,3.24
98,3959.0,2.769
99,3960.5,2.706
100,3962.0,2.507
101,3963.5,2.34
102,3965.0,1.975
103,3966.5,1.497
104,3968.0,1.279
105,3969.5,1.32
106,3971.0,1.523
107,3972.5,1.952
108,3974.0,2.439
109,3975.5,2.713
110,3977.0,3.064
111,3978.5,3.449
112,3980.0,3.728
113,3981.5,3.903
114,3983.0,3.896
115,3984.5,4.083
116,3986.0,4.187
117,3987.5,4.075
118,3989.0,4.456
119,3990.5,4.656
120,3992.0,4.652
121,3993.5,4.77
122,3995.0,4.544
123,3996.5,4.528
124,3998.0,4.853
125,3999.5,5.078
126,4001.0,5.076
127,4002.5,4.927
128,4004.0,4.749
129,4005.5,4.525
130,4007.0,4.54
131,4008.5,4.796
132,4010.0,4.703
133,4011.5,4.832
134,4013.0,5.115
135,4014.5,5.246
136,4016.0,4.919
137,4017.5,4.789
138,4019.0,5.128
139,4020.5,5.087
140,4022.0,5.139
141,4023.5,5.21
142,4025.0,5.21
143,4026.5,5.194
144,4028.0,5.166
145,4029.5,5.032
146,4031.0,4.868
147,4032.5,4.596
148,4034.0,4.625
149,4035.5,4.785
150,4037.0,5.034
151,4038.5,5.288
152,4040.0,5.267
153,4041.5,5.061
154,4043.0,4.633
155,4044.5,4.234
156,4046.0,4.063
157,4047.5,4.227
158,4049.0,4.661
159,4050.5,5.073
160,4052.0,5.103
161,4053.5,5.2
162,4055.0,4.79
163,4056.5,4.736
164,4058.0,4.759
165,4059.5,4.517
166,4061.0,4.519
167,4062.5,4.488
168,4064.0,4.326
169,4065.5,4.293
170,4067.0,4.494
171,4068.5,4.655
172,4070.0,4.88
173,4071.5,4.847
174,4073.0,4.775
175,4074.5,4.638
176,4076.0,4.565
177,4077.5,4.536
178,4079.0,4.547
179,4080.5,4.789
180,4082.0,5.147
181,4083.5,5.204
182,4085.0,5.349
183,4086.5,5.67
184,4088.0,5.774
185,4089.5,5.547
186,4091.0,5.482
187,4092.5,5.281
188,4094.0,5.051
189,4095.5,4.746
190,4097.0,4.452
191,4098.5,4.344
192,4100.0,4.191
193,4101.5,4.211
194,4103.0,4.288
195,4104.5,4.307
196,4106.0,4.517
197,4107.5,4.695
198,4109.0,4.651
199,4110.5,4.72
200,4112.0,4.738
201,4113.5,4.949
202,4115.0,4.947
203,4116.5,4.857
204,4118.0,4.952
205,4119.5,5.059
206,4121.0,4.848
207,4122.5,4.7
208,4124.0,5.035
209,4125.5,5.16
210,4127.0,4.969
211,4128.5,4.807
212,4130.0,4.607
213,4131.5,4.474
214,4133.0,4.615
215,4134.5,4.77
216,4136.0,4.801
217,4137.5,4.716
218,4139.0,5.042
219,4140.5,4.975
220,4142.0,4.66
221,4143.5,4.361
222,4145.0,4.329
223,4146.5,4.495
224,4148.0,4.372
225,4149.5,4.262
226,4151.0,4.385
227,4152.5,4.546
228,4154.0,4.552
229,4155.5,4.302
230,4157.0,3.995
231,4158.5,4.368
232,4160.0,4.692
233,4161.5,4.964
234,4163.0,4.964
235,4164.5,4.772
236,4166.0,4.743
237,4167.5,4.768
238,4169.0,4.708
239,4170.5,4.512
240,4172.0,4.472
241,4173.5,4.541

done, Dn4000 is 1.98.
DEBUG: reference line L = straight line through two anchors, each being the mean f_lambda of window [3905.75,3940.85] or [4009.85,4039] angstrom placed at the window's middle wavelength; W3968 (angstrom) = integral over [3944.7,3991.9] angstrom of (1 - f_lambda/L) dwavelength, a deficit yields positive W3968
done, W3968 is 7.8 angstrom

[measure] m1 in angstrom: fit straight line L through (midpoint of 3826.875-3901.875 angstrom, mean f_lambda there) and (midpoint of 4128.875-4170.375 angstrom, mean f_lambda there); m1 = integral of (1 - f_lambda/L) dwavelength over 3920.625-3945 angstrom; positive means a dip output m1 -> 6.88 angstrom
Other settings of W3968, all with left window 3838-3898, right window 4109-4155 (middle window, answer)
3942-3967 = 2.2 angstrom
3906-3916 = -2.9 angstrom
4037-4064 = -4.9 angstrom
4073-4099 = -4.1 angstrom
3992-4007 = -5.0 angstrom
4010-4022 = -4.1 angstrom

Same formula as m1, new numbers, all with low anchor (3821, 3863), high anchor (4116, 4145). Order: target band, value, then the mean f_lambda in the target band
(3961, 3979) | 6.0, 2.16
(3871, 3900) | -4.2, 2.76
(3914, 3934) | 1.4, 2.56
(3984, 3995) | -3.3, 4.43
